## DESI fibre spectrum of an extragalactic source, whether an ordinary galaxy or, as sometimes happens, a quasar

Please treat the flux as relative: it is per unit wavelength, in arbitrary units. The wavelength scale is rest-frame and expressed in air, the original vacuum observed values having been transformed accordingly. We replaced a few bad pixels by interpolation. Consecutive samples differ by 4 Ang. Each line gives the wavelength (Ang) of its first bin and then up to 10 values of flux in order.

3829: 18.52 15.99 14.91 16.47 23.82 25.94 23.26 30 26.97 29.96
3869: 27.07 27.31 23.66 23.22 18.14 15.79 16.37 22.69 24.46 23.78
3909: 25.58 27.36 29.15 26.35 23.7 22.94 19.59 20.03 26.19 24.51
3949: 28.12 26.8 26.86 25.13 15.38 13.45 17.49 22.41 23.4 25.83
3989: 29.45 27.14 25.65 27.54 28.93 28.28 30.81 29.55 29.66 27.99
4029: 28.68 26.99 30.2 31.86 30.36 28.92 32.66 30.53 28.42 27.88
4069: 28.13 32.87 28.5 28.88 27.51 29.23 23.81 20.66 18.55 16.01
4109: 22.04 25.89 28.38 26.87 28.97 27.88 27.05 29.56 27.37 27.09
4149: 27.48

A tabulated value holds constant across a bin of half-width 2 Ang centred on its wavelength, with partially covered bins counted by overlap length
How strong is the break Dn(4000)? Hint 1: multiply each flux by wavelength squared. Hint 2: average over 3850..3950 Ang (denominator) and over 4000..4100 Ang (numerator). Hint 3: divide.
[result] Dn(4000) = 1.28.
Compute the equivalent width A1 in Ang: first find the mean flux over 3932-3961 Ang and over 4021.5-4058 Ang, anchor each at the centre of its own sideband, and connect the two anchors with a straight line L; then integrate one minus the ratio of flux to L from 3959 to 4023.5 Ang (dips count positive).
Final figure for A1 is 5.39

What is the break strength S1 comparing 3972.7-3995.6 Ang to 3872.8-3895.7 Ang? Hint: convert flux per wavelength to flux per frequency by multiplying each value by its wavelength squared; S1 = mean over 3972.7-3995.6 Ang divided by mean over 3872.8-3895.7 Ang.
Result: 1.29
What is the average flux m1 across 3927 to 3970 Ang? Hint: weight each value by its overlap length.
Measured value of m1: 22.9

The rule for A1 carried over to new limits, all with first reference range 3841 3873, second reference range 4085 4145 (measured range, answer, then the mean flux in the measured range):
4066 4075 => -1.7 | 30.2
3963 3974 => 4.5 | 15.3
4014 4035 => -2.5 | 28.7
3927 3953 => 2.1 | 23.8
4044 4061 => -3.2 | 30.4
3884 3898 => 4.3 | 17.9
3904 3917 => -0.2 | 26.3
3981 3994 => -0.6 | 26.9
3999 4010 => -1.1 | 28.2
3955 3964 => 0.3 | 24.8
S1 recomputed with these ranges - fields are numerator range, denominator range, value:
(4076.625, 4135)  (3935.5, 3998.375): 1.15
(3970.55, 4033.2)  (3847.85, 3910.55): 1.19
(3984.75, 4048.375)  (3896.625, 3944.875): 1.24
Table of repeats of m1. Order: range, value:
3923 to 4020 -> 24.6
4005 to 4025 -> 29.4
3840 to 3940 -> 23.8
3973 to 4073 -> 28.3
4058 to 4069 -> 28.4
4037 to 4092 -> 29.6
